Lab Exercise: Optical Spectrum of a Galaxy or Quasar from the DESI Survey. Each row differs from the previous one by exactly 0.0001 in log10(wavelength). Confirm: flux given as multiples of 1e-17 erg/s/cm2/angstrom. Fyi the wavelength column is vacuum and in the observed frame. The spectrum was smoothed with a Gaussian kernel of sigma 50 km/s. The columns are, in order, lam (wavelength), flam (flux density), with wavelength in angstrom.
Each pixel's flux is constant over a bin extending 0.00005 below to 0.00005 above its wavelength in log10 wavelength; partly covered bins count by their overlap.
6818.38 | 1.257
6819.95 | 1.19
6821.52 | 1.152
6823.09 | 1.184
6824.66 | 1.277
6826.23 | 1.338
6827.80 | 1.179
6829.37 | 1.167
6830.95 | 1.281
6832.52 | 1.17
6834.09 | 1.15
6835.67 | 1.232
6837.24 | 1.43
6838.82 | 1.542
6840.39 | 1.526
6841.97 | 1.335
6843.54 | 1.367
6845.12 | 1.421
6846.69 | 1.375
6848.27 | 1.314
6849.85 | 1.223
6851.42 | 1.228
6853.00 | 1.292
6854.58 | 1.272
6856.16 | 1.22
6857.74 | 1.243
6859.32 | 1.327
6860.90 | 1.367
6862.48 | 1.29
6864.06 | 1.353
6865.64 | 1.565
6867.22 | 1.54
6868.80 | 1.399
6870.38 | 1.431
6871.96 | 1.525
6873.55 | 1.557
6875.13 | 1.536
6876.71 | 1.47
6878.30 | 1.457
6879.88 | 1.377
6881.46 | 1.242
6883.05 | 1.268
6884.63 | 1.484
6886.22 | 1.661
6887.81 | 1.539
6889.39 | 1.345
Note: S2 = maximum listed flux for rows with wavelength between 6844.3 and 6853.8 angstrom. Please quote 1.421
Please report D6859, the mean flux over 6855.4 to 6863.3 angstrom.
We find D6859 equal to 1.29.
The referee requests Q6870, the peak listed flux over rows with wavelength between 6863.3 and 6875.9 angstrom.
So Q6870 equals 1.565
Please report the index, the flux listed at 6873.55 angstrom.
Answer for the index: 1.557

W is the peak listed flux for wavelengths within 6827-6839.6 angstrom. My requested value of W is 1.542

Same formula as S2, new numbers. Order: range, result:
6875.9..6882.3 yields 1.47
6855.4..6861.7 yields 1.367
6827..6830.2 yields 1.179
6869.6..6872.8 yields 1.525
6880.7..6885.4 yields 1.484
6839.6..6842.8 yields 1.526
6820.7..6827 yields 1.338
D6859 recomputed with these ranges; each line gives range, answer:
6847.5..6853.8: 1.26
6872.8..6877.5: 1.52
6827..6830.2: 1.17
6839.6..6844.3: 1.41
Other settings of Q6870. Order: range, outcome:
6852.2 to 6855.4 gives 1.292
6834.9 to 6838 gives 1.43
